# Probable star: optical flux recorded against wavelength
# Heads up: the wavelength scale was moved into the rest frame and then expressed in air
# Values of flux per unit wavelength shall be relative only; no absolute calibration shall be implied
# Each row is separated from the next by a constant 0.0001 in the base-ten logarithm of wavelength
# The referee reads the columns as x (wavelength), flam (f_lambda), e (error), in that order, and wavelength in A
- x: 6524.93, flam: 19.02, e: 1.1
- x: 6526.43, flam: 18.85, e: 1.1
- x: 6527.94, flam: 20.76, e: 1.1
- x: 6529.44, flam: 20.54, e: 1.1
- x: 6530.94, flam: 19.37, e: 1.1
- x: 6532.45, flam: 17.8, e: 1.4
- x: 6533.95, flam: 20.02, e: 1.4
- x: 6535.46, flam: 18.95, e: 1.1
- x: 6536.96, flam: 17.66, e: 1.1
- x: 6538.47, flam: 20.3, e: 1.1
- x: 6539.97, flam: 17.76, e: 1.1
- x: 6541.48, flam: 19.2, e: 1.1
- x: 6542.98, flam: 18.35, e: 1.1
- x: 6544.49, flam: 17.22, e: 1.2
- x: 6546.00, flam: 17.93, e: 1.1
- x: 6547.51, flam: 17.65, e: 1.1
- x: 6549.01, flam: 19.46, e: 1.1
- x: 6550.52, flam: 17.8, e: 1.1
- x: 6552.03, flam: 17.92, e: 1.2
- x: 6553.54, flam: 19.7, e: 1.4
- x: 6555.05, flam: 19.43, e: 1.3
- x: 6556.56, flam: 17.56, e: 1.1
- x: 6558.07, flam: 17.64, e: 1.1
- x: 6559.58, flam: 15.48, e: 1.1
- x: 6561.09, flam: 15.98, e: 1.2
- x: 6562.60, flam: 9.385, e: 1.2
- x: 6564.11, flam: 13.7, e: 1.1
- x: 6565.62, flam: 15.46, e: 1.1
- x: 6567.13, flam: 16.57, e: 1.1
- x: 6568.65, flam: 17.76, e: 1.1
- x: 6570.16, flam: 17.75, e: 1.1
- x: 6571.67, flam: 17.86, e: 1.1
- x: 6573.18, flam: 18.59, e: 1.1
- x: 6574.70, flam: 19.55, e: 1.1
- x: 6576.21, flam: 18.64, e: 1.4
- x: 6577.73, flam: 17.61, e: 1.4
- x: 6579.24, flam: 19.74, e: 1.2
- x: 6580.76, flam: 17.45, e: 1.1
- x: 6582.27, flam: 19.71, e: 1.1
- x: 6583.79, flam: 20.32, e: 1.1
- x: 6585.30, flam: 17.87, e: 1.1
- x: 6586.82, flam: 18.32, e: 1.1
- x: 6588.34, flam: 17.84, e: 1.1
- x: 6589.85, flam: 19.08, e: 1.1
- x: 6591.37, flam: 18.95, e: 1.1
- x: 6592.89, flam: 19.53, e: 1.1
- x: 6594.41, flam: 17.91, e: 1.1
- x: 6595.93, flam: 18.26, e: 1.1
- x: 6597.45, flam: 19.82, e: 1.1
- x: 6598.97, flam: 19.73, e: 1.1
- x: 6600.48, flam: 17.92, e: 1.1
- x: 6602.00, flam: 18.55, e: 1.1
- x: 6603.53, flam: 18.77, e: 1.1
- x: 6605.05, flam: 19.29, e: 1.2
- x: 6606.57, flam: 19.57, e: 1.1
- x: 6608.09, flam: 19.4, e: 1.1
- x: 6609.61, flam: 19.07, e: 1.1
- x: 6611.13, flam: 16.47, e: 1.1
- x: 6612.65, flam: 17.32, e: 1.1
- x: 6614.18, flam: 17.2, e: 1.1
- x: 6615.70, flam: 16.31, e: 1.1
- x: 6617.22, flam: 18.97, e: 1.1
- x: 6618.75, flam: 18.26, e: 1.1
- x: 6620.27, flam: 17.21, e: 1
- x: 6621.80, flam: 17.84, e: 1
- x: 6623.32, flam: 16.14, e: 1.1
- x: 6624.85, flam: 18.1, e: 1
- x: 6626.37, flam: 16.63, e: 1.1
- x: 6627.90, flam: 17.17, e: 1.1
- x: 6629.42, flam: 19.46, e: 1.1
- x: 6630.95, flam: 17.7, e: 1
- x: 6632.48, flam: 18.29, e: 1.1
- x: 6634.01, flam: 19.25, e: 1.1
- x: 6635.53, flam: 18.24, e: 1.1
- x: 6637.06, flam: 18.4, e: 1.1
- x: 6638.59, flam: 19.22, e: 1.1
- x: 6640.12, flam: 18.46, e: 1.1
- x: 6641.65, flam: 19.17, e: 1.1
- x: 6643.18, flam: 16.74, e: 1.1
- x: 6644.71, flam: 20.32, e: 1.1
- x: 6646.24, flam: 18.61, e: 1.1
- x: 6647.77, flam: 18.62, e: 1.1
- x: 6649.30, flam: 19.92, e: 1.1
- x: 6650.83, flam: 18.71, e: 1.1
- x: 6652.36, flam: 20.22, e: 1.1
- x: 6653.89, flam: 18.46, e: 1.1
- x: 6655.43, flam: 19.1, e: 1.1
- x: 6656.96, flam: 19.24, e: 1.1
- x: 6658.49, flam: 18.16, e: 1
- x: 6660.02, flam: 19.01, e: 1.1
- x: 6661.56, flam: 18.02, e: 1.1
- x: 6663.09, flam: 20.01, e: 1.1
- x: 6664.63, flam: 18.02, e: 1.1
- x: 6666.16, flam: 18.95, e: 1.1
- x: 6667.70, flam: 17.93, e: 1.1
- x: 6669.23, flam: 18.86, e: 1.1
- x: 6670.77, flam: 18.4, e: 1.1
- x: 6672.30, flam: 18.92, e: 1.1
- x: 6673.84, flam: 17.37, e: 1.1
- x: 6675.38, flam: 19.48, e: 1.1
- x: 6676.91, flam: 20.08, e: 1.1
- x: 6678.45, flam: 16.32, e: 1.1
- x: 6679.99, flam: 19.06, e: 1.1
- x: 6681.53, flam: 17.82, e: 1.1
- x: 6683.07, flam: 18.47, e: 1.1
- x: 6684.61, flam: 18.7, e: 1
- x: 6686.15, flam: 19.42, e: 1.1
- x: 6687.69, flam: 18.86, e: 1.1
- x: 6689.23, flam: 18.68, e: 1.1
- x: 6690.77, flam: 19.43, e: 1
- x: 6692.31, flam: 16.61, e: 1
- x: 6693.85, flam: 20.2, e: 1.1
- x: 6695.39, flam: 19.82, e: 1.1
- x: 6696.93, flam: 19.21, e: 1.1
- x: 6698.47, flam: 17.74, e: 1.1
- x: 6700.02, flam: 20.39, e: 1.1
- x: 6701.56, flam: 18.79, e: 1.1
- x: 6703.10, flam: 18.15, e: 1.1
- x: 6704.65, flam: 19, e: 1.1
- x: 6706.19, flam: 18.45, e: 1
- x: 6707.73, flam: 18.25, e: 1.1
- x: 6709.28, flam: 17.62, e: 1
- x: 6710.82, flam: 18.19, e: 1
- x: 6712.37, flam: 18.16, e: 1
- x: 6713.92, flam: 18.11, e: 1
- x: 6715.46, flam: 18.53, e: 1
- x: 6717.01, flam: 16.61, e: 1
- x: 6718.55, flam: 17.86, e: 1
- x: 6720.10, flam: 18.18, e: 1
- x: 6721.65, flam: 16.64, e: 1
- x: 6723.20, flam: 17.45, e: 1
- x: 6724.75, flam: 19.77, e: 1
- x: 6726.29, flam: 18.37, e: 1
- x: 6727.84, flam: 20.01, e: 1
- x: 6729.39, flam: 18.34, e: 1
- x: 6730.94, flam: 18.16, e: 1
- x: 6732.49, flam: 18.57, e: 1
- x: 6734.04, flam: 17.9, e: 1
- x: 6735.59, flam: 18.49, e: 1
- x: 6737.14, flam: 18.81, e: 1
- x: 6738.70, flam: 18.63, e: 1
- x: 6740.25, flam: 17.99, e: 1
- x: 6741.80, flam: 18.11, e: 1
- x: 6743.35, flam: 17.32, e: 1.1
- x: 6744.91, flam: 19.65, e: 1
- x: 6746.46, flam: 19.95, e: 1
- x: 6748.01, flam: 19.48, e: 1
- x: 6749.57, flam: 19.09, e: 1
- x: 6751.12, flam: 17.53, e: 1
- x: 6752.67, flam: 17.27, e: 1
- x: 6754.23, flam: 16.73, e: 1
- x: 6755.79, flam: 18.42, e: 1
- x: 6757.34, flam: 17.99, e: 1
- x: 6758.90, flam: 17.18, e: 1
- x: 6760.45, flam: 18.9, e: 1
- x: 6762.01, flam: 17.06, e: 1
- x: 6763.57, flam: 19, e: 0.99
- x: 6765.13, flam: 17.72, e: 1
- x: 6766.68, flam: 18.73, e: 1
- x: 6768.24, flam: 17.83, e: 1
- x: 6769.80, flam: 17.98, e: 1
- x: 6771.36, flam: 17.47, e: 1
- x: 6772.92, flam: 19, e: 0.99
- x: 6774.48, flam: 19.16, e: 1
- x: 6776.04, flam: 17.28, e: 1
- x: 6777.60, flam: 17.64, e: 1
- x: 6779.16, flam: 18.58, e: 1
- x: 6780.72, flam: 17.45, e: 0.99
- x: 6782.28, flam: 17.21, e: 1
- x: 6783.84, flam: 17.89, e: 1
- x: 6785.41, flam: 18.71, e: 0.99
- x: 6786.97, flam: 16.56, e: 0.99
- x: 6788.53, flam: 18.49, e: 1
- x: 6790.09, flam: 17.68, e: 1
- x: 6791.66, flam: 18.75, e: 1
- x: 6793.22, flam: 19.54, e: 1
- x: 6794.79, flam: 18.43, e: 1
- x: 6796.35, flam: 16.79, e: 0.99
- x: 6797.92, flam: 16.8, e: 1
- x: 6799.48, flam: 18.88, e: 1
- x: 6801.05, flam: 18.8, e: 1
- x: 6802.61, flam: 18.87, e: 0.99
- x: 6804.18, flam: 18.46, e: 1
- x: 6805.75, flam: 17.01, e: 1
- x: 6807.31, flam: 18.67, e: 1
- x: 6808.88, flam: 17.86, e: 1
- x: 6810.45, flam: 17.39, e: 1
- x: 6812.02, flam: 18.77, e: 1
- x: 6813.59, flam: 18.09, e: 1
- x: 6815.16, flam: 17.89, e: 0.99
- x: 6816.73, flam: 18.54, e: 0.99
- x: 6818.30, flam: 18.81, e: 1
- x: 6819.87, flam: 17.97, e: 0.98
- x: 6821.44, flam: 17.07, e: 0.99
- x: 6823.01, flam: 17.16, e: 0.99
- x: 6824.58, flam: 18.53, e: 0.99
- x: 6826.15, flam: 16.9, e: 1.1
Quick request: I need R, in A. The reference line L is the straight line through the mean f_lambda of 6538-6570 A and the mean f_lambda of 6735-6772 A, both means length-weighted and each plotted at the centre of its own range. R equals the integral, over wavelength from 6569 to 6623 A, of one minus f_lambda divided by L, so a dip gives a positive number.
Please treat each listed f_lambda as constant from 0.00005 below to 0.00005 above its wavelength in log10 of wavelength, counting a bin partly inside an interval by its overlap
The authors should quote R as -3.14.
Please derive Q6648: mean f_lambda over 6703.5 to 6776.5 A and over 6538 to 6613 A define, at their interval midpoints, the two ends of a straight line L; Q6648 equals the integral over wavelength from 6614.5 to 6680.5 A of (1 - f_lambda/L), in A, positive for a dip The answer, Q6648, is -1.1 A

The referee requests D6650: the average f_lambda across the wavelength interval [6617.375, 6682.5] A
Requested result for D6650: 18.5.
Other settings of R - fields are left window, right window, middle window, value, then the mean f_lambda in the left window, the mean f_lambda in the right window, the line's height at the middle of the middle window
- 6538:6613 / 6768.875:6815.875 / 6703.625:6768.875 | -0.6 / 18.1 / 18.1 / 18.1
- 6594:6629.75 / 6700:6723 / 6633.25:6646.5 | -0.4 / 18.1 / 18.1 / 18.1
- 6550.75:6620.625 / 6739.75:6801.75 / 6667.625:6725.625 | -1.3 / 17.9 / 18.1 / 18.1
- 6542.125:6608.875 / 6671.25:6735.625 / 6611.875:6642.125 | 0.4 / 18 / 18.5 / 18.2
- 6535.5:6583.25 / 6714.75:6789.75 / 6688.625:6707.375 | -0.9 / 17.7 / 18.2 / 18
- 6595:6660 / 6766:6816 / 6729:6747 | -0.3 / 18.4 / 18.1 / 18.2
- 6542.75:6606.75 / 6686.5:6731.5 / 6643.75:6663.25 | -0.8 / 18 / 18.5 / 18.3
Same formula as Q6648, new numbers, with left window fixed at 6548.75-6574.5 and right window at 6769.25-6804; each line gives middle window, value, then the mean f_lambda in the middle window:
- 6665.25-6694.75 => -1.8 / 18.6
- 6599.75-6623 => -1.2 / 18.1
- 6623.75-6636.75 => -0.6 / 18.1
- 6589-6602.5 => -1.4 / 18.9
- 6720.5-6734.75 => -0.4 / 18.4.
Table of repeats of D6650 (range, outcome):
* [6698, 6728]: 18.3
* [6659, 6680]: 18.6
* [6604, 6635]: 18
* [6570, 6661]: 18.5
